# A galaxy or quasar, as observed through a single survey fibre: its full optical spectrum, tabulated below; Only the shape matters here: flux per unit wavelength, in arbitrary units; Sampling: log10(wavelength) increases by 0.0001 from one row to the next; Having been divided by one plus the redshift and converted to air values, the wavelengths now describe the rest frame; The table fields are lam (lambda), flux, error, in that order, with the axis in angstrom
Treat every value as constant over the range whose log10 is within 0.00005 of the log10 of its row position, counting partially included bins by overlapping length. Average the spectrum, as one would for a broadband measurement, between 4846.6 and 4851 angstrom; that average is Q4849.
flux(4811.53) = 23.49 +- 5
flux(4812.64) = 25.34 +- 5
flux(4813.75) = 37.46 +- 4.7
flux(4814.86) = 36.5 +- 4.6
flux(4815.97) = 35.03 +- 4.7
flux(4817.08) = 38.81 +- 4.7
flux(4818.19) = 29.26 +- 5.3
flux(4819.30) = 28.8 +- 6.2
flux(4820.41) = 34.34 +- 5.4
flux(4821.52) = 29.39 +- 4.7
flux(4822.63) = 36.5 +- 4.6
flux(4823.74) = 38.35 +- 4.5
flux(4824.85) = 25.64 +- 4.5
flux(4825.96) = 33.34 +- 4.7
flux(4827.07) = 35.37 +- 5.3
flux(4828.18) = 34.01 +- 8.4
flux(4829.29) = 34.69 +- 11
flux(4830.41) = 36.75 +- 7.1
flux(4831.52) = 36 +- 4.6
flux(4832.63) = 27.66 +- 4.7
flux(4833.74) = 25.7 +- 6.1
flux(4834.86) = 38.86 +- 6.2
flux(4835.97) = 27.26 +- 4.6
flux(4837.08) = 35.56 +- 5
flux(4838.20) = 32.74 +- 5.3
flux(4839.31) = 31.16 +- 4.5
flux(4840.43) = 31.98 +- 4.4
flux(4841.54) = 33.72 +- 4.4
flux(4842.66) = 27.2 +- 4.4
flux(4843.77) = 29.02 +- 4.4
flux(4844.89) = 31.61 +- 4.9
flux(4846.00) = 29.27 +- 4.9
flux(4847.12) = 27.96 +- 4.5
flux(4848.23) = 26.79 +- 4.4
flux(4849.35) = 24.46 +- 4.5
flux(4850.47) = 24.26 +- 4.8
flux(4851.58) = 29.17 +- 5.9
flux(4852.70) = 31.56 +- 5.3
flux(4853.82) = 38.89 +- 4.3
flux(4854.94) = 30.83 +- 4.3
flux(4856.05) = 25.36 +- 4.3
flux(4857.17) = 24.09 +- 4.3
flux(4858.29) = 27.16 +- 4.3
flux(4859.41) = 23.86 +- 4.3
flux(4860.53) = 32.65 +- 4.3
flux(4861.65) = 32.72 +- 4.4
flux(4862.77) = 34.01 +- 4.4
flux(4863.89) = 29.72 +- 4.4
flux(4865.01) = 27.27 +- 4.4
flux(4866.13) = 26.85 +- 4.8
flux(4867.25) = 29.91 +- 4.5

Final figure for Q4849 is 25.9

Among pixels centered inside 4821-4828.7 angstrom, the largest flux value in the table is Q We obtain 38.35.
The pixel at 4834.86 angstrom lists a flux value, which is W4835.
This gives 38.86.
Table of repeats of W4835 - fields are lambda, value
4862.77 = 34.01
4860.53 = 32.65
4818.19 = 29.26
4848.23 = 26.79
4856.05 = 25.36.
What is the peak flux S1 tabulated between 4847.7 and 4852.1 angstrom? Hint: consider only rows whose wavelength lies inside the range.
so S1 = 29.17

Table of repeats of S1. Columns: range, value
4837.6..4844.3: 33.72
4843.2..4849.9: 31.61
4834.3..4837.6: 38.86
